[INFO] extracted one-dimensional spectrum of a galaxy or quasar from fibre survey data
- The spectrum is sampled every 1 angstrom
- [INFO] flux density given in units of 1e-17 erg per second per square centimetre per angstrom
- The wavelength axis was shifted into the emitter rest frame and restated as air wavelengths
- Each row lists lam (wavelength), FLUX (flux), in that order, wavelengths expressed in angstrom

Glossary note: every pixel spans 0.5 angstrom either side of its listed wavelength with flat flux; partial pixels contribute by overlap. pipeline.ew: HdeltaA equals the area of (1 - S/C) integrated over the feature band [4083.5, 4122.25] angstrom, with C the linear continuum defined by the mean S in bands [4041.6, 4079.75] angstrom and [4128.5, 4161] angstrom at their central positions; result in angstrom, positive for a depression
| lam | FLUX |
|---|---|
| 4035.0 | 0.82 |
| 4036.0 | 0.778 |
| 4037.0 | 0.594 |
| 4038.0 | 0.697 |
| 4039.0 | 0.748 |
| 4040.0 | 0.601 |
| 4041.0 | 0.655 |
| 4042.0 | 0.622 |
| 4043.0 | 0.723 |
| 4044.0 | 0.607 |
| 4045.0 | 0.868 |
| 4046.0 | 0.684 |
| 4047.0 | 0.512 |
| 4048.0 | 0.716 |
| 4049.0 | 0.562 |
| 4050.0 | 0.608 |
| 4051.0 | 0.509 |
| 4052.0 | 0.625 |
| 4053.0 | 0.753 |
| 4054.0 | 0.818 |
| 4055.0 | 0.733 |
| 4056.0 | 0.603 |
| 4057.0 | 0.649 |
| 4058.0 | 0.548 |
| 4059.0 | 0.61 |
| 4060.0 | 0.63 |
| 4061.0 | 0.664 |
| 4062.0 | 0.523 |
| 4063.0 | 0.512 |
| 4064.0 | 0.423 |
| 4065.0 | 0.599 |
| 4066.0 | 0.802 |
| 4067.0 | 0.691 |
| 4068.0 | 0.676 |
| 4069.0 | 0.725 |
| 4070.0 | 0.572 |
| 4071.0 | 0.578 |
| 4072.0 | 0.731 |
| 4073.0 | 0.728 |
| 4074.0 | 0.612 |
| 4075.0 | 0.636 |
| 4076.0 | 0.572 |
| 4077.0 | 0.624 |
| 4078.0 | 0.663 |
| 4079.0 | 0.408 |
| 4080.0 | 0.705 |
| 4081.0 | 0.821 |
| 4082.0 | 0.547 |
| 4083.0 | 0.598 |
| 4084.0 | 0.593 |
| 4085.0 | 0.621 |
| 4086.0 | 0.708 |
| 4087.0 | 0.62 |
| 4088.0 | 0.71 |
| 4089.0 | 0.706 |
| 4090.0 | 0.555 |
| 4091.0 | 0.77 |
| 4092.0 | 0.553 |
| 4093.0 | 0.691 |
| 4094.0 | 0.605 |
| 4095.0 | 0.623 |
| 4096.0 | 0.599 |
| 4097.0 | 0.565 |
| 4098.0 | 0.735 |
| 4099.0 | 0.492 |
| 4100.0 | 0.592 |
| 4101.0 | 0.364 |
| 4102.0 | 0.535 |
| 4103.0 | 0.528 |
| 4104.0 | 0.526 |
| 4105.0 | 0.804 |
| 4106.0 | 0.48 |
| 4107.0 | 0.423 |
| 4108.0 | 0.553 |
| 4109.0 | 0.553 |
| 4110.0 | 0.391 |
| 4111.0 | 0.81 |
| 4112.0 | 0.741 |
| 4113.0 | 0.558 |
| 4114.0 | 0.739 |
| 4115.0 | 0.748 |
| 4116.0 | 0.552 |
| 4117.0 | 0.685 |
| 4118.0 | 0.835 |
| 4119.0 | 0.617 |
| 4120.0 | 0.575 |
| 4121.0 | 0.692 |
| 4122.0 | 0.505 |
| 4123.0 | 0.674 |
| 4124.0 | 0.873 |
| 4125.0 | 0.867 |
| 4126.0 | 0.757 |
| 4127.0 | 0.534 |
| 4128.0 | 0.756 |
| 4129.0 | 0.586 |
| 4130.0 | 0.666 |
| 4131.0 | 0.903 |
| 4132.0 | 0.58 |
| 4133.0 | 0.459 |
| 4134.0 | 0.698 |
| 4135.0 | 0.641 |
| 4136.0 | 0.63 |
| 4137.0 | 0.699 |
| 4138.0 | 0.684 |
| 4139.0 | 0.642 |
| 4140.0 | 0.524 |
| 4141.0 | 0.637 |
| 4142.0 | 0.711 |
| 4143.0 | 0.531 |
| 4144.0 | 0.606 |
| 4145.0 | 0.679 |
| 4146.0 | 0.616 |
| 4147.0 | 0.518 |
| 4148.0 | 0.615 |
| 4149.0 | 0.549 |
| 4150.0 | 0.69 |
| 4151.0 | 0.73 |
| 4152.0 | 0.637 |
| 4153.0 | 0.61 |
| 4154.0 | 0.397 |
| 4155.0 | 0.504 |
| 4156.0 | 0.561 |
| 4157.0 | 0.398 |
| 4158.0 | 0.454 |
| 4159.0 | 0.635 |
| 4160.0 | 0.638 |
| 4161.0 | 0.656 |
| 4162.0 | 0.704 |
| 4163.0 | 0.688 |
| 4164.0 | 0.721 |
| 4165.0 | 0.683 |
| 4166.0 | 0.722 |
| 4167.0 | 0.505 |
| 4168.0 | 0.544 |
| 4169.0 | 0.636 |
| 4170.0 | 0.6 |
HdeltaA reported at 0.4 angstrom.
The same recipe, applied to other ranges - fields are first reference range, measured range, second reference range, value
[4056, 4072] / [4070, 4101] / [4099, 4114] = -1.9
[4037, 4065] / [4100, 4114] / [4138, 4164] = 1.1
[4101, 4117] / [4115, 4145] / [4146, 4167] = -3.2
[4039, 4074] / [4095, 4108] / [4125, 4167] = 1.6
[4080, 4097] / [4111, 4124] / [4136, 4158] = -1.1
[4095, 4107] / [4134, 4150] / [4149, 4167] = -0.8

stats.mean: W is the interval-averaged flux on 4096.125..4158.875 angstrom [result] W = 0.616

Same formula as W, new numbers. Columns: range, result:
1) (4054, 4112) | 0.615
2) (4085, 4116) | 0.608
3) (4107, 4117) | 0.62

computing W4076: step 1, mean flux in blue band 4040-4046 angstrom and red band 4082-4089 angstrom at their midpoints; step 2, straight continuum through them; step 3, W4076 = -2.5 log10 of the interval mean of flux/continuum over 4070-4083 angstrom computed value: 0.03 mag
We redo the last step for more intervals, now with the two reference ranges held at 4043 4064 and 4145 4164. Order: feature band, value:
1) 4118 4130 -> -0.13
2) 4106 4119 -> -0.03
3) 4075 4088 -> -0.01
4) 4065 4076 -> -0.07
